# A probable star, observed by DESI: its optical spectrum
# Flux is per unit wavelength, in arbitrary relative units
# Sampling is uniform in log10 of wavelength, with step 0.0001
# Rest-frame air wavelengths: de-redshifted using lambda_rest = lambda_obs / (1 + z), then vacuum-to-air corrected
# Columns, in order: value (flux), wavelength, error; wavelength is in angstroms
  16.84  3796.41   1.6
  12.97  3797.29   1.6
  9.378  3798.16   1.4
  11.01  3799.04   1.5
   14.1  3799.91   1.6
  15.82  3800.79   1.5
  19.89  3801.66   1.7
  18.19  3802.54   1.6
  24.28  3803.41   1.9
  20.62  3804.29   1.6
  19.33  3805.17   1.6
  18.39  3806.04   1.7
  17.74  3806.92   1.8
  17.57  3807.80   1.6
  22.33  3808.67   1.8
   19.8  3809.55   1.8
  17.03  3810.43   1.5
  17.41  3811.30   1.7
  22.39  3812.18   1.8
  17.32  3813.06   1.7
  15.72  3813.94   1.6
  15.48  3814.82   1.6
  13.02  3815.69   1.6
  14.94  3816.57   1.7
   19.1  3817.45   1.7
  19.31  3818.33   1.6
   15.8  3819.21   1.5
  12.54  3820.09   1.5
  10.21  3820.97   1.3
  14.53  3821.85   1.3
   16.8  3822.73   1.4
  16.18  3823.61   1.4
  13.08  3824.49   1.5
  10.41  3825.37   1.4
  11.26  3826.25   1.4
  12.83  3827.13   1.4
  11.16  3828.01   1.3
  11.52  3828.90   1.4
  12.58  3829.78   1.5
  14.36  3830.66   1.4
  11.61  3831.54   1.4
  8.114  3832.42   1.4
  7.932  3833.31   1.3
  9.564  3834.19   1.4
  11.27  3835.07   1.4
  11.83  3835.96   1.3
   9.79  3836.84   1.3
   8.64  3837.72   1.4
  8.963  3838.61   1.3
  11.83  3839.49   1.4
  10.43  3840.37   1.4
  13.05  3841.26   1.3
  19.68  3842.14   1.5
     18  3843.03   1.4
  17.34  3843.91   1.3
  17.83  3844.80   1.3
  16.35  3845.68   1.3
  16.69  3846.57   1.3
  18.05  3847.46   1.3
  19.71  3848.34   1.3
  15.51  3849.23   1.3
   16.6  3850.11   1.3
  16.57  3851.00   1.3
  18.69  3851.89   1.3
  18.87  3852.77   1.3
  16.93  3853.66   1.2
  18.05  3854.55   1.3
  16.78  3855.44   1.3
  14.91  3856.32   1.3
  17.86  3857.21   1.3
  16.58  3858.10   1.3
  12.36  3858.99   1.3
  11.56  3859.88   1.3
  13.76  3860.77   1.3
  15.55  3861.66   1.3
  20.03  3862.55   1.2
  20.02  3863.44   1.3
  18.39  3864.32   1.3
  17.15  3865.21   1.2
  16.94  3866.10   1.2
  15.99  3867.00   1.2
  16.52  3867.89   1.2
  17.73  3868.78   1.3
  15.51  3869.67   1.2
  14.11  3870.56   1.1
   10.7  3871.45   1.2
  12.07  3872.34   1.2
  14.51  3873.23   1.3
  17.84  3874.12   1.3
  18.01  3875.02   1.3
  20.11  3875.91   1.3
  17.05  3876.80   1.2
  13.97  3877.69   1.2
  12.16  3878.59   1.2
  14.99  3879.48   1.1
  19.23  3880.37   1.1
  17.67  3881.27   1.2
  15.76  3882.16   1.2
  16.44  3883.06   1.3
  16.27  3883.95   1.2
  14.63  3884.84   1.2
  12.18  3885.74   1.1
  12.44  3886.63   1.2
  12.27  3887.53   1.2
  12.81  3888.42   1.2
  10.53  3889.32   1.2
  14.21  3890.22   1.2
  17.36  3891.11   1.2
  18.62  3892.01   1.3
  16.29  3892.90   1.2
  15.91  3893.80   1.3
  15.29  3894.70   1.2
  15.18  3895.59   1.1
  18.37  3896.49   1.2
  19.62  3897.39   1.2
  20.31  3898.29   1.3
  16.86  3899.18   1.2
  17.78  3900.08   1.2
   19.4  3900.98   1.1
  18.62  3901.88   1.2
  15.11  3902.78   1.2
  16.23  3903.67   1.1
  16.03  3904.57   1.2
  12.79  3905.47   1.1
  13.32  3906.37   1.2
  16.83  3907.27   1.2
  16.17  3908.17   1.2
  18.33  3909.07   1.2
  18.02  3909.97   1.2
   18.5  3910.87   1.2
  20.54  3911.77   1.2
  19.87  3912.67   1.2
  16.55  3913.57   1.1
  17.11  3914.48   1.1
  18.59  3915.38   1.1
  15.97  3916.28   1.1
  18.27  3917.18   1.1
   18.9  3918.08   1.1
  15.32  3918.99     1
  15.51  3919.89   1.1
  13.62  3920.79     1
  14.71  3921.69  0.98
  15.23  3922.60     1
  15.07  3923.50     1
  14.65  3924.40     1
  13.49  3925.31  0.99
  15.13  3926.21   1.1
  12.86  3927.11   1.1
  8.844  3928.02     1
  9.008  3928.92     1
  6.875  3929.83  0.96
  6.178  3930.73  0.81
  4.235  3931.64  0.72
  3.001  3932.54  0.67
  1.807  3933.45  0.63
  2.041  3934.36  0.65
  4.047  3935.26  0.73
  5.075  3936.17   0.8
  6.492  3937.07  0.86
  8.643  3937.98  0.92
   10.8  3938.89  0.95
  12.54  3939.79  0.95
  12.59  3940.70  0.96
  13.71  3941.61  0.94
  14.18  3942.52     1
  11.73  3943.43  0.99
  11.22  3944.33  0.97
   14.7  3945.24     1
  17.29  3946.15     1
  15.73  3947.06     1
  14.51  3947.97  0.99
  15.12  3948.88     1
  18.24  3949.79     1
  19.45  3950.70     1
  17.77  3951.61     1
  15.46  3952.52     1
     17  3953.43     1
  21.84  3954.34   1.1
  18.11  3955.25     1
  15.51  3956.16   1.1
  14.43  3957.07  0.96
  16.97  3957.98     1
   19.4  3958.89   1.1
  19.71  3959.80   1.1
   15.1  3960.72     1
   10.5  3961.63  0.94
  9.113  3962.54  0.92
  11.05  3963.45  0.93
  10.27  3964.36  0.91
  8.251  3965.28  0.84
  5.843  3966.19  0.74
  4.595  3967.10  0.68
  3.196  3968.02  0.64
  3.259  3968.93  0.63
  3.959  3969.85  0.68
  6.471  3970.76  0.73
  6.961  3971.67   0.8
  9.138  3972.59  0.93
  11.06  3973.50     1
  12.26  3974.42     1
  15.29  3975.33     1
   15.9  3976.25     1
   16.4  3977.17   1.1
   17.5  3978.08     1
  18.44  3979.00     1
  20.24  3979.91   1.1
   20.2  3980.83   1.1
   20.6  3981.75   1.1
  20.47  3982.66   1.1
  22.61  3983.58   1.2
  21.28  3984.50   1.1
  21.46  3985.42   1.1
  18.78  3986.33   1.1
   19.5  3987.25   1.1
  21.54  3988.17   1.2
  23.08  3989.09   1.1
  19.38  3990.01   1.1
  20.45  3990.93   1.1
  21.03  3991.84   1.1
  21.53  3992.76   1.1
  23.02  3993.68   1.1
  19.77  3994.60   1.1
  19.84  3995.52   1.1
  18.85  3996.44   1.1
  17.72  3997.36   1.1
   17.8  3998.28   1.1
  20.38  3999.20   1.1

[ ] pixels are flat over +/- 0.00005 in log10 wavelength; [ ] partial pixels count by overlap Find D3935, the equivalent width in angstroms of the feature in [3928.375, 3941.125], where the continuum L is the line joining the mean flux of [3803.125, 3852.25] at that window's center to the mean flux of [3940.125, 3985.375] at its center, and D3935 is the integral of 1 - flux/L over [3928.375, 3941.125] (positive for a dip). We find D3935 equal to 6.8 angstroms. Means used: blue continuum 15.1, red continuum 14.2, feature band 6.67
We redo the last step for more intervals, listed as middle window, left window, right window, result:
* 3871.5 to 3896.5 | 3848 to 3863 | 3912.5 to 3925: 1.6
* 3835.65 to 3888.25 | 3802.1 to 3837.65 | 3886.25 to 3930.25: -0.8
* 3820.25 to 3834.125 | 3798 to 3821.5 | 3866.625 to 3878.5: 3.8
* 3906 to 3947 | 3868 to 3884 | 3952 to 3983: 4.7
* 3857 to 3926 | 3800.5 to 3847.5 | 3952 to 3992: -4.7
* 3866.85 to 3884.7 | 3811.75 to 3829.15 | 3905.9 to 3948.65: -2.6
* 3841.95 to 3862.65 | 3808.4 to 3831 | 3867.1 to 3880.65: -1.7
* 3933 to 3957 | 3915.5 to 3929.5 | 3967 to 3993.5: 3.5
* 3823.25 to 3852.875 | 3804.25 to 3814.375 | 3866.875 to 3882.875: 6.3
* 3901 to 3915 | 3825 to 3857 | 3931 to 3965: -4.1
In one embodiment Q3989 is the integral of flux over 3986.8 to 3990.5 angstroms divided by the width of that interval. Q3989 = 20.8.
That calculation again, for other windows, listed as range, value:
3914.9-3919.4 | 17.4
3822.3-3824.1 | 16.4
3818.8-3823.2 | 14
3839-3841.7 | 11.7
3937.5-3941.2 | 11.1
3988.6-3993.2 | 21.1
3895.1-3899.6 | 18.1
